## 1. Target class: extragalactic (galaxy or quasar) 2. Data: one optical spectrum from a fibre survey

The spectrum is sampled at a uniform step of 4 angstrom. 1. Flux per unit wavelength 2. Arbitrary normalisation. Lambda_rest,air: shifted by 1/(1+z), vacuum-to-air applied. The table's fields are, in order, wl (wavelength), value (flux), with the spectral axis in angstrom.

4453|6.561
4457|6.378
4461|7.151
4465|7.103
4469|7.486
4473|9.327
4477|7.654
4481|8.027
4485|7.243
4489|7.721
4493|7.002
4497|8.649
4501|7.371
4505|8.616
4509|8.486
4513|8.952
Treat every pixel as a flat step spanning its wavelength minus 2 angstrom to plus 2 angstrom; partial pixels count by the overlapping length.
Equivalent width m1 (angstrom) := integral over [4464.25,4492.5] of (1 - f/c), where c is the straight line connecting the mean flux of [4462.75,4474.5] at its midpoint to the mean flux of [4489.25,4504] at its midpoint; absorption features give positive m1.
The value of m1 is 0.22 angstrom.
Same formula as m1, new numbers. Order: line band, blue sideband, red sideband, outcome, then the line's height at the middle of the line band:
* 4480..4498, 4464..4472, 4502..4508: 0.8 angstrom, 8.03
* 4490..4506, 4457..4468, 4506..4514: 0.8 angstrom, 8.26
